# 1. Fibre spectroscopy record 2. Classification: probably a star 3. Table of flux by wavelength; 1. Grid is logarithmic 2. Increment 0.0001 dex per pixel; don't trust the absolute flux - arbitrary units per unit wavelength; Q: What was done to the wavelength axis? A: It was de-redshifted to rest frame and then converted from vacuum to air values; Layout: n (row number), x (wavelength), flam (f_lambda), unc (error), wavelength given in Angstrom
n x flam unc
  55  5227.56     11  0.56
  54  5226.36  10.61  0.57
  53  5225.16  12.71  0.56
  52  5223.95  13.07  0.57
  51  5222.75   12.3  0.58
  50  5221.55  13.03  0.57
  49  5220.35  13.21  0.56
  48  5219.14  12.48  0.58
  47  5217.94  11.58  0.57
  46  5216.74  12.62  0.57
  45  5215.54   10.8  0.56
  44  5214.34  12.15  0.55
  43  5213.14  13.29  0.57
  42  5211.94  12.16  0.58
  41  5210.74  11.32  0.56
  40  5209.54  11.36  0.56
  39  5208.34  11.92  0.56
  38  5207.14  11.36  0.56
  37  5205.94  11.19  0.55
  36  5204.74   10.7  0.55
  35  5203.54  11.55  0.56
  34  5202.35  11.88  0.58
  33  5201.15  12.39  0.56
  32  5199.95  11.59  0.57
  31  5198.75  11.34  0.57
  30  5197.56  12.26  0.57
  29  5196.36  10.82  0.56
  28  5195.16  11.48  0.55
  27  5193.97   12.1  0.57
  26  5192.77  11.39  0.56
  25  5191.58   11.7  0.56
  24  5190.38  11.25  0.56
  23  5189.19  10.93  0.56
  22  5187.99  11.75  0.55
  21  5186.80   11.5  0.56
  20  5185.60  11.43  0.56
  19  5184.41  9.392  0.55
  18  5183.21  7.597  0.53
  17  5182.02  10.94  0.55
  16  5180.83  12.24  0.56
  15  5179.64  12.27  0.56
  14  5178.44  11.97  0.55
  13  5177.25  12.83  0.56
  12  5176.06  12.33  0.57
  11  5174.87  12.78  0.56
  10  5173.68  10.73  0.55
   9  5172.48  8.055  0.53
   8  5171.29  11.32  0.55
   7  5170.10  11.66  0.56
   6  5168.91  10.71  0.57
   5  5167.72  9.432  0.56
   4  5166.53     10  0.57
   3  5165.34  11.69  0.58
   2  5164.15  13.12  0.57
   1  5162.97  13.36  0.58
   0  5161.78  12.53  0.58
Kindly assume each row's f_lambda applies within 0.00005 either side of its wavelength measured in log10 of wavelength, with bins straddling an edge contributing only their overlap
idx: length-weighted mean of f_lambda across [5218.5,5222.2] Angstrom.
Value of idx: 12.9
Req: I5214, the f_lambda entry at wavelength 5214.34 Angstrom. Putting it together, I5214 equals 12.15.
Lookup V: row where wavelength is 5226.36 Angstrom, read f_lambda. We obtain 10.61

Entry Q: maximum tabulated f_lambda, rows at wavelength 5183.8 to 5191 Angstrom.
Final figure 11.75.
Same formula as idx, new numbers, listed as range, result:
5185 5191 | 11.4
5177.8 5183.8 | 11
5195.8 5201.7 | 11.7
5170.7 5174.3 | 10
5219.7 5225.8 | 12.8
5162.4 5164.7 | 13.3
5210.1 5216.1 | 12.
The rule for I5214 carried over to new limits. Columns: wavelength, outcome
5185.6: 11.43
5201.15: 12.39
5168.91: 10.71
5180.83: 12.24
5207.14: 11.36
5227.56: 11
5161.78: 12.53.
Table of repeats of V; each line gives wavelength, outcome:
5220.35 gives 13.21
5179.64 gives 12.27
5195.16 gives 11.48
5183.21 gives 7.597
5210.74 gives 11.32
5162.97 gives 13.36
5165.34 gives 11.69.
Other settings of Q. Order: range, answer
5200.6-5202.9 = 12.39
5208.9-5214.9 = 13.29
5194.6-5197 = 11.48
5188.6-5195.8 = 12.1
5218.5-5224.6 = 13.21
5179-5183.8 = 12.27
